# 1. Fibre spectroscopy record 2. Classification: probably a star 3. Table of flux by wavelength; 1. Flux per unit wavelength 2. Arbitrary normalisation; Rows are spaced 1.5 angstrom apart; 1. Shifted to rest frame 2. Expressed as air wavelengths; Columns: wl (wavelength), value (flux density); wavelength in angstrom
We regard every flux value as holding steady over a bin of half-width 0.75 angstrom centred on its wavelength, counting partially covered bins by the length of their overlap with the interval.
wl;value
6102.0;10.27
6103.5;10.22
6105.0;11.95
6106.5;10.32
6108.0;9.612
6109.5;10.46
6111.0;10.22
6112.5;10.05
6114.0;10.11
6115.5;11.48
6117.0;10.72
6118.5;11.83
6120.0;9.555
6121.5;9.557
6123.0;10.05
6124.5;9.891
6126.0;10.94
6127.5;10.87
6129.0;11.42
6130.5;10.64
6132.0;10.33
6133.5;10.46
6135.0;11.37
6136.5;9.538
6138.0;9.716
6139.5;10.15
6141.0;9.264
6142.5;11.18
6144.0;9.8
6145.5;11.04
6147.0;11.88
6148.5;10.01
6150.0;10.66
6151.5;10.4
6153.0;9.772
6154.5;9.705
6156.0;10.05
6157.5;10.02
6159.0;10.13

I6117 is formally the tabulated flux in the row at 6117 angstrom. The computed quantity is 10.72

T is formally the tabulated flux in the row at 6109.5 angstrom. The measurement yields 10.46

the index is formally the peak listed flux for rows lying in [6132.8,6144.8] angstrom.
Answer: 11.37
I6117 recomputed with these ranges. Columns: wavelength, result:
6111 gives 10.22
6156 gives 10.05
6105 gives 11.95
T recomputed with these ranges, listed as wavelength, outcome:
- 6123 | 10.05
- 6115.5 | 11.48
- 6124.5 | 9.891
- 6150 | 10.66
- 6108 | 9.612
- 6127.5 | 10.87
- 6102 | 10.27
